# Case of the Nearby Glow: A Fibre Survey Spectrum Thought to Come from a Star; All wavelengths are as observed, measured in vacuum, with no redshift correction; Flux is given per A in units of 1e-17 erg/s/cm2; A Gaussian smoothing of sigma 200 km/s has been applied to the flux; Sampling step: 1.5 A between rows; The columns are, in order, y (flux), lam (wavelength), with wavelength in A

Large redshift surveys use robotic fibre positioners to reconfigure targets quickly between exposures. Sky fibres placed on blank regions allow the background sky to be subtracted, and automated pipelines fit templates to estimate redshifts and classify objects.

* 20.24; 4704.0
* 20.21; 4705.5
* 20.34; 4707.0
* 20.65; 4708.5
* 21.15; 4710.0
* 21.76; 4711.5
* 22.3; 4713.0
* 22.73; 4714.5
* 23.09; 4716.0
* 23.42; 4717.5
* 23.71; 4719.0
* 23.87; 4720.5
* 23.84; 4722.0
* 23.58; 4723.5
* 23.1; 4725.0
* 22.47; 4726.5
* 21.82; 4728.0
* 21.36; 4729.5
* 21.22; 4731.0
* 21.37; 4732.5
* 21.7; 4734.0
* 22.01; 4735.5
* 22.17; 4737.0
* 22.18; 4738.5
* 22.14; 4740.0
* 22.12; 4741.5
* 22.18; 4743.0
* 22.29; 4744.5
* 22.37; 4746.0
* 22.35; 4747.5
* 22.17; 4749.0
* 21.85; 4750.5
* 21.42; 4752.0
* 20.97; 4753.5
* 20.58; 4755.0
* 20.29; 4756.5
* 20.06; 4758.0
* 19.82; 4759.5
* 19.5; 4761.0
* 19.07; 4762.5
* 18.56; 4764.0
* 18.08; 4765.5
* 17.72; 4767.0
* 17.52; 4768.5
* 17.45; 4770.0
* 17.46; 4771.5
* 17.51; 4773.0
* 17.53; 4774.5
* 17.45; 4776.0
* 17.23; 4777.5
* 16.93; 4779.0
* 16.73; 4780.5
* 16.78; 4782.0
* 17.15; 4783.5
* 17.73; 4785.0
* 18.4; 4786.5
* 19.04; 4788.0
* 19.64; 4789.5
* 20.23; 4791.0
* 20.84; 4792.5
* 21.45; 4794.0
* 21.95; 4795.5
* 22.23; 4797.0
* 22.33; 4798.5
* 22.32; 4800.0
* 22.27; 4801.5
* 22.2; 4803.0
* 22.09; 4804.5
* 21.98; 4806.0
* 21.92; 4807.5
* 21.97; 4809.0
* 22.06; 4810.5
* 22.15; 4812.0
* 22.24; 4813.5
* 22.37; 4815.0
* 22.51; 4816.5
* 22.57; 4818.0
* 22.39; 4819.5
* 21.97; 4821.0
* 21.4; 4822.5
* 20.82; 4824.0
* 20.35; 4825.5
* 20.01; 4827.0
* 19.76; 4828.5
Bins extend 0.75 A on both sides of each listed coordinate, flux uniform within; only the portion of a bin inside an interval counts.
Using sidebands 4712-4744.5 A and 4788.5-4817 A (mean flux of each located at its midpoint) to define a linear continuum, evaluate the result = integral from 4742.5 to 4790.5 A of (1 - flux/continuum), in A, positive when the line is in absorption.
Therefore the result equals 6.4 A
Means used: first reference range 22.5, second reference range 21.8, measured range 19.2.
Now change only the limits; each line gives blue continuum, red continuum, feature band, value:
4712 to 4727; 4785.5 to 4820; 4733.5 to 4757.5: 1.0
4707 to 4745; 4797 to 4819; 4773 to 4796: 3.8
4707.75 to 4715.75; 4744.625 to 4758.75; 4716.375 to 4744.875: -1.1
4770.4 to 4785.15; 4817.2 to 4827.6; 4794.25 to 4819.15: -2.9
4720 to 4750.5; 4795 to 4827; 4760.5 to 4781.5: 4.2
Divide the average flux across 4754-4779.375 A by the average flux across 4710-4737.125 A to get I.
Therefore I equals 0.82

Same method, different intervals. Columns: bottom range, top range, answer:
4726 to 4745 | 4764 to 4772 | 0.81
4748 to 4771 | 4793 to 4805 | 1.12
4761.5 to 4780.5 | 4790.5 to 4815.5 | 1.24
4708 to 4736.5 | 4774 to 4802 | 0.87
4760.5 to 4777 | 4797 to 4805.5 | 1.24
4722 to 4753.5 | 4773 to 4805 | 0.89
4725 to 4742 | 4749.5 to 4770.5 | 0.89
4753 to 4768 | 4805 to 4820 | 1.14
